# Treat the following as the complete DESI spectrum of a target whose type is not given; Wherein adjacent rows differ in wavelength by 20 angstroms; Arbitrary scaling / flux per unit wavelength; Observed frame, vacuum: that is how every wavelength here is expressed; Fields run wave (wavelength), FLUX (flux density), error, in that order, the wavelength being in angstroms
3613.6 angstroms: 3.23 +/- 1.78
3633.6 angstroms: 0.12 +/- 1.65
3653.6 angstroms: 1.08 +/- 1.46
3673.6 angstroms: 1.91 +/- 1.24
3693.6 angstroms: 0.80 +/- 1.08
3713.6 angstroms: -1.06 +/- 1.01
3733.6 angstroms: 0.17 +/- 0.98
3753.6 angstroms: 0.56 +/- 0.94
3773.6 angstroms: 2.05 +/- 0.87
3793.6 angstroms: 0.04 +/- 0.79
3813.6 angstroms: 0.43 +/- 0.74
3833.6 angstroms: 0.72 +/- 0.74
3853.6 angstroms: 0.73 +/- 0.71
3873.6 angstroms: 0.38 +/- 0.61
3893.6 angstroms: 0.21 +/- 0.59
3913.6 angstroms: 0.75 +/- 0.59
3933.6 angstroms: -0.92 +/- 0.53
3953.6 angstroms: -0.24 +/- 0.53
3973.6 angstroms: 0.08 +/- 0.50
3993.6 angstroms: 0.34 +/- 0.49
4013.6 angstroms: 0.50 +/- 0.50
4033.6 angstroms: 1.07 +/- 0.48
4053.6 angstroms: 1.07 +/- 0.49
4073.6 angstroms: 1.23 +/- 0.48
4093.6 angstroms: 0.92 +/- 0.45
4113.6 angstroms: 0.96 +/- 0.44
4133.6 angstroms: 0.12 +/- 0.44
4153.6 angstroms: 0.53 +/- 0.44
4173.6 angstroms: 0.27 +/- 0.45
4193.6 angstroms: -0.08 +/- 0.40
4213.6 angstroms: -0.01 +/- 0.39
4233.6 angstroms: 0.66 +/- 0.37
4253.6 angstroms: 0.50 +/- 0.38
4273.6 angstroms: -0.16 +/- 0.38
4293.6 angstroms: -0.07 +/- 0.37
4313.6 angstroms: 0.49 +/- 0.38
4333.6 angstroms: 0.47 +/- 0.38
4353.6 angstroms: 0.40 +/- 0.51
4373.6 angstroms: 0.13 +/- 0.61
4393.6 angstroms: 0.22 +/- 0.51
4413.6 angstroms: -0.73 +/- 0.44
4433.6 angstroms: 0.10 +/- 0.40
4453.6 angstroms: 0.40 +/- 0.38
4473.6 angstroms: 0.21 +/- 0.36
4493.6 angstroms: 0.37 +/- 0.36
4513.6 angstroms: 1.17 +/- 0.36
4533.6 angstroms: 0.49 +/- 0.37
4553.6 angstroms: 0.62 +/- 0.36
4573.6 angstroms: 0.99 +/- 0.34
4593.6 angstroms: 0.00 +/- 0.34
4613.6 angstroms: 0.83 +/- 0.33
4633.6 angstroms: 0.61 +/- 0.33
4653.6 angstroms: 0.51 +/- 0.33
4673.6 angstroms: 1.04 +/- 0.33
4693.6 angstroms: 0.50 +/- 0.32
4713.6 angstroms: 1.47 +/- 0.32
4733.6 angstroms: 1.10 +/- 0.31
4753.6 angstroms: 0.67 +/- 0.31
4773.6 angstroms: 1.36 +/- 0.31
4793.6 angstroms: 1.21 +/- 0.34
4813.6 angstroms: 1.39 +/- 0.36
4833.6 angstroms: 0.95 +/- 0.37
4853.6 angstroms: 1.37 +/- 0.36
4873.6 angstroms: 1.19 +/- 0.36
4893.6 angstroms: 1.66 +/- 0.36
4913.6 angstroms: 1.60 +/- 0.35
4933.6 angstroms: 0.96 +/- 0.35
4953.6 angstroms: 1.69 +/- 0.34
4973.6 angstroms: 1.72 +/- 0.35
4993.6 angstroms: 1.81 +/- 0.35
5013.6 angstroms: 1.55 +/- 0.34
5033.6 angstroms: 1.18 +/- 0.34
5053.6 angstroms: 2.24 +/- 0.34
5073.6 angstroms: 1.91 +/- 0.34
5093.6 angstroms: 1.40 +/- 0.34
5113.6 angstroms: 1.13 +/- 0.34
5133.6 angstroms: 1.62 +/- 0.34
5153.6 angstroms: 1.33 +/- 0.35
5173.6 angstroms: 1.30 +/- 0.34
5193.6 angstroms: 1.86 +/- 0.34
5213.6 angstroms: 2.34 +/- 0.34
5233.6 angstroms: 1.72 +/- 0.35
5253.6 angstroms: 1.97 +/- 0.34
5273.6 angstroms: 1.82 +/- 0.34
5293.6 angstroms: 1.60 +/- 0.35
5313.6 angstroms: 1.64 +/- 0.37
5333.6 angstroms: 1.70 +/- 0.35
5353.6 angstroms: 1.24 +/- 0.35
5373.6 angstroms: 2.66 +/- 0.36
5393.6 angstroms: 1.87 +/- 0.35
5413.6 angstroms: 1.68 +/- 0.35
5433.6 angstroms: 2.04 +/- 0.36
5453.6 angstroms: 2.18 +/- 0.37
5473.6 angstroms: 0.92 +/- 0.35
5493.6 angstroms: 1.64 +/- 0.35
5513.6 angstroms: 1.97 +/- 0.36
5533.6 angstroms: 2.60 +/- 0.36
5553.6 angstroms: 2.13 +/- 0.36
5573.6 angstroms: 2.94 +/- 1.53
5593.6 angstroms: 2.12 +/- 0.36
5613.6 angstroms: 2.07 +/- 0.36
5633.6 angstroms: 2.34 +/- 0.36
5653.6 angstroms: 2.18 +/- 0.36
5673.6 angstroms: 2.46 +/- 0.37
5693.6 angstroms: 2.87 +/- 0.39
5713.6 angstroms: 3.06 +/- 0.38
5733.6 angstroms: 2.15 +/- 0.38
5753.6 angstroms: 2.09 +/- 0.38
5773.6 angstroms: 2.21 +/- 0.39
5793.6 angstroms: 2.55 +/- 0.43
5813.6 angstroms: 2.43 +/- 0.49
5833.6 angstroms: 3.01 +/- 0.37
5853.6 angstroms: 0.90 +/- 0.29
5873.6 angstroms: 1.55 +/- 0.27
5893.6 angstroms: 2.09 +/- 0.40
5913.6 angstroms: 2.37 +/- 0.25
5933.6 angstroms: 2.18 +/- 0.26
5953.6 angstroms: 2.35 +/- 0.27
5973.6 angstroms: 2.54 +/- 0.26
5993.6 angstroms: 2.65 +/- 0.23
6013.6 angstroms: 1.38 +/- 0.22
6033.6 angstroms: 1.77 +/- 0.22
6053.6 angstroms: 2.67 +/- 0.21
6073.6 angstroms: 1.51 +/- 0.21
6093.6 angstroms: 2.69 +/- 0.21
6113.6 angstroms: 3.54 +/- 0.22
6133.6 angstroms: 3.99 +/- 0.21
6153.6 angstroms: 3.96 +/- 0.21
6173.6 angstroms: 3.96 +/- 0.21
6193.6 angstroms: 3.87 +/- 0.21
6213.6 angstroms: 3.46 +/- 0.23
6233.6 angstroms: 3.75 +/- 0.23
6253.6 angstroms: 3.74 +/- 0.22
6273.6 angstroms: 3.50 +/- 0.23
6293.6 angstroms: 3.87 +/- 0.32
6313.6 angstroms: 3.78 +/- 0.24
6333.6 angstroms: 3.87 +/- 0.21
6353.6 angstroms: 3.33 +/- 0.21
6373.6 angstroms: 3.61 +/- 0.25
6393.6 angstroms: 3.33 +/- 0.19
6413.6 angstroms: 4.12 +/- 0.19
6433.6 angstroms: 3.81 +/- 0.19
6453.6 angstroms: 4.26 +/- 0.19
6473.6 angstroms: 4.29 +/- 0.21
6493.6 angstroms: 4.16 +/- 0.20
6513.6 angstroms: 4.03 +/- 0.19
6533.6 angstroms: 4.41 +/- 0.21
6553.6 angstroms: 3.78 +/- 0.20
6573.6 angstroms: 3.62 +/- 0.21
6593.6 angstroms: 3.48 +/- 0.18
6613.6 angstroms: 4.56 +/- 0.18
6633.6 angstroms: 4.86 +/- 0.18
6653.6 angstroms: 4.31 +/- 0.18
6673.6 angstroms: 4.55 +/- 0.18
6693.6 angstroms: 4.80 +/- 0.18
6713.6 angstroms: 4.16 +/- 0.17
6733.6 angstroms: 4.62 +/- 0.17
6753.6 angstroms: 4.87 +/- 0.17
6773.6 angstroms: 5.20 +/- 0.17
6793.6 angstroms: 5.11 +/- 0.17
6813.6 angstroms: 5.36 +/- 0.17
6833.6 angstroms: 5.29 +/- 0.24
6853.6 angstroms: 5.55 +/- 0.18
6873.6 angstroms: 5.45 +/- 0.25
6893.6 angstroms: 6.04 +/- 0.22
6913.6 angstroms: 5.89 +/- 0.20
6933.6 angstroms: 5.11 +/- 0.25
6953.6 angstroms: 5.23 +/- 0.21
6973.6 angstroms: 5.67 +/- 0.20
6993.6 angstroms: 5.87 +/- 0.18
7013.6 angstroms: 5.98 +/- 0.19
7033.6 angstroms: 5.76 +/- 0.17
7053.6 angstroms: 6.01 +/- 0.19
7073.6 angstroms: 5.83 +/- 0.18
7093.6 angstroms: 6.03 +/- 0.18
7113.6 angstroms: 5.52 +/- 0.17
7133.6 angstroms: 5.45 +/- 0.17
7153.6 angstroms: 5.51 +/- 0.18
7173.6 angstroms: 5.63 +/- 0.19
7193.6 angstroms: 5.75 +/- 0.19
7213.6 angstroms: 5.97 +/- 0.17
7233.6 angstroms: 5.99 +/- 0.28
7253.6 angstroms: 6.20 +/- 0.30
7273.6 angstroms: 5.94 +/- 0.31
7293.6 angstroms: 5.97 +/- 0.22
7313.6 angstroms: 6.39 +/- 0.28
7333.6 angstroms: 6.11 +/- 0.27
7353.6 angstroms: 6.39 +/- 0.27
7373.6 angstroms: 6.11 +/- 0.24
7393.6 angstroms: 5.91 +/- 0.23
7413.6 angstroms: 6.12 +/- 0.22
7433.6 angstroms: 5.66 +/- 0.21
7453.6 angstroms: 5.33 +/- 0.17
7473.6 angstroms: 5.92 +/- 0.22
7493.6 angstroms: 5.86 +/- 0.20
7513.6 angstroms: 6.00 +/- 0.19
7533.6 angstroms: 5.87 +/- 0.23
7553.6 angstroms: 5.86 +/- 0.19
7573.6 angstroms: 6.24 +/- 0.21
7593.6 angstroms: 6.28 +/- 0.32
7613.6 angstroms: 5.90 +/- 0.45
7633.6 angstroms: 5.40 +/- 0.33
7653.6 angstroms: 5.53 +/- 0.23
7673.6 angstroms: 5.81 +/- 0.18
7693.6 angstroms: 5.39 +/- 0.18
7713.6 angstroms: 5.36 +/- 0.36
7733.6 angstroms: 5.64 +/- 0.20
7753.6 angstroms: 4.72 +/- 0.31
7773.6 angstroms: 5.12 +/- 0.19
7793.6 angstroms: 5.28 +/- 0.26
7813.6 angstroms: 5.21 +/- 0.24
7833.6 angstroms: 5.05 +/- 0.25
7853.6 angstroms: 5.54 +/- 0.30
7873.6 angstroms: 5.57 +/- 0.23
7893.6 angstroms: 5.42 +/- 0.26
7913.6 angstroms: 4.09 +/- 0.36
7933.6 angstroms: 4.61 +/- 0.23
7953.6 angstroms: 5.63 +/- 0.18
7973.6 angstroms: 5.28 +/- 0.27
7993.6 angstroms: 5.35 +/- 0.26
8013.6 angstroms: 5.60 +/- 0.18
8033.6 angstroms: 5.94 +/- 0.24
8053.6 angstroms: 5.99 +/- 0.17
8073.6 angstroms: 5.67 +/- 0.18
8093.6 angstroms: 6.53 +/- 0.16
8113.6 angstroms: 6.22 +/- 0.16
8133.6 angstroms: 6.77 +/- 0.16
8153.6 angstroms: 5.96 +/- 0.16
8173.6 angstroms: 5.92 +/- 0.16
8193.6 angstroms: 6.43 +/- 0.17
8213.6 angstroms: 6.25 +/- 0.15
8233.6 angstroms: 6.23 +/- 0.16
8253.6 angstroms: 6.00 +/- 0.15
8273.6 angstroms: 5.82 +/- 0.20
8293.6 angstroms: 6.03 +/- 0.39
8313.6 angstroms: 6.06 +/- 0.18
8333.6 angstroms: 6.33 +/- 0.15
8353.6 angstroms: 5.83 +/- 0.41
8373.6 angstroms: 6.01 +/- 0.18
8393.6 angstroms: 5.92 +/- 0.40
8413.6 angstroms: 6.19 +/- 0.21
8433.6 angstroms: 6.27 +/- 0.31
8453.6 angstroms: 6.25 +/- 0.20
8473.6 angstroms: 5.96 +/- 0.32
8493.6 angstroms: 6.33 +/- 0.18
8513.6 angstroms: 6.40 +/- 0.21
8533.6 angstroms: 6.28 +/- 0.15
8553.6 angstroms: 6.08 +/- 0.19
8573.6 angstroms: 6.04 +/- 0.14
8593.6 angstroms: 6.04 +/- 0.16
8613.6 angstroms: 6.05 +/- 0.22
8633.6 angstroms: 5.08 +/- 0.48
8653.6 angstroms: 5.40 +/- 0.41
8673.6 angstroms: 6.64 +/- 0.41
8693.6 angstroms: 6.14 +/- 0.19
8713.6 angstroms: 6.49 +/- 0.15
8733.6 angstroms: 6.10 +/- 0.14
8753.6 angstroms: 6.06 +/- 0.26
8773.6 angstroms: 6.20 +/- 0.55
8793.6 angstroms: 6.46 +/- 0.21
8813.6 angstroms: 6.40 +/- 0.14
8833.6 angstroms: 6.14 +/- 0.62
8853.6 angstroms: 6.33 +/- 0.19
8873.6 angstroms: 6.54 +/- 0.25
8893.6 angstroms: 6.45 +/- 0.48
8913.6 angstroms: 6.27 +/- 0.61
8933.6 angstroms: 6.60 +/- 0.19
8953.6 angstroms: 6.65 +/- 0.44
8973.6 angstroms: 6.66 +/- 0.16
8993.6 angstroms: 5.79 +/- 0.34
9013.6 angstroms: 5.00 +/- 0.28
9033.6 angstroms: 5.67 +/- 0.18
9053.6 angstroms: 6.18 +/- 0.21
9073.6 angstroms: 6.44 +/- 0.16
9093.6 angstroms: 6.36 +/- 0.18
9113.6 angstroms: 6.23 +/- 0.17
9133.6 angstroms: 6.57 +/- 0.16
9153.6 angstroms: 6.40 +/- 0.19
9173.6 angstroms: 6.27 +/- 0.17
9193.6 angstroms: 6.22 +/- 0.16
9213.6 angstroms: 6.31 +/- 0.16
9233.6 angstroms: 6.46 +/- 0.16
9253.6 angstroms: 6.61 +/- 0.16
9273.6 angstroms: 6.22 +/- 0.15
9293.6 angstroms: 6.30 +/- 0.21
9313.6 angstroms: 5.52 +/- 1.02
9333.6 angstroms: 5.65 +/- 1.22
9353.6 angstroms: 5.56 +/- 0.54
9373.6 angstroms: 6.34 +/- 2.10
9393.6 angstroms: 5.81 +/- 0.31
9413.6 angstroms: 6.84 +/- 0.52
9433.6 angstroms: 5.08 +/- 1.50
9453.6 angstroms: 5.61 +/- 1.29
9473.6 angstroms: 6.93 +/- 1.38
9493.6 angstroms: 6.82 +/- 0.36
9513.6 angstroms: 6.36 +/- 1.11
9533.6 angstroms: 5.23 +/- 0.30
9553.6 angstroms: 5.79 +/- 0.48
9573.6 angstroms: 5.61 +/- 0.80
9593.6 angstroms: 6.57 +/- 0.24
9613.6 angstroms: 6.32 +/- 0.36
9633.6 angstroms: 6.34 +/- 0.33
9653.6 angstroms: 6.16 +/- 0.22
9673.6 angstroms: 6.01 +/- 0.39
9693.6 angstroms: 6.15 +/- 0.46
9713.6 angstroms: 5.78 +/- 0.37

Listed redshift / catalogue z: 0.530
